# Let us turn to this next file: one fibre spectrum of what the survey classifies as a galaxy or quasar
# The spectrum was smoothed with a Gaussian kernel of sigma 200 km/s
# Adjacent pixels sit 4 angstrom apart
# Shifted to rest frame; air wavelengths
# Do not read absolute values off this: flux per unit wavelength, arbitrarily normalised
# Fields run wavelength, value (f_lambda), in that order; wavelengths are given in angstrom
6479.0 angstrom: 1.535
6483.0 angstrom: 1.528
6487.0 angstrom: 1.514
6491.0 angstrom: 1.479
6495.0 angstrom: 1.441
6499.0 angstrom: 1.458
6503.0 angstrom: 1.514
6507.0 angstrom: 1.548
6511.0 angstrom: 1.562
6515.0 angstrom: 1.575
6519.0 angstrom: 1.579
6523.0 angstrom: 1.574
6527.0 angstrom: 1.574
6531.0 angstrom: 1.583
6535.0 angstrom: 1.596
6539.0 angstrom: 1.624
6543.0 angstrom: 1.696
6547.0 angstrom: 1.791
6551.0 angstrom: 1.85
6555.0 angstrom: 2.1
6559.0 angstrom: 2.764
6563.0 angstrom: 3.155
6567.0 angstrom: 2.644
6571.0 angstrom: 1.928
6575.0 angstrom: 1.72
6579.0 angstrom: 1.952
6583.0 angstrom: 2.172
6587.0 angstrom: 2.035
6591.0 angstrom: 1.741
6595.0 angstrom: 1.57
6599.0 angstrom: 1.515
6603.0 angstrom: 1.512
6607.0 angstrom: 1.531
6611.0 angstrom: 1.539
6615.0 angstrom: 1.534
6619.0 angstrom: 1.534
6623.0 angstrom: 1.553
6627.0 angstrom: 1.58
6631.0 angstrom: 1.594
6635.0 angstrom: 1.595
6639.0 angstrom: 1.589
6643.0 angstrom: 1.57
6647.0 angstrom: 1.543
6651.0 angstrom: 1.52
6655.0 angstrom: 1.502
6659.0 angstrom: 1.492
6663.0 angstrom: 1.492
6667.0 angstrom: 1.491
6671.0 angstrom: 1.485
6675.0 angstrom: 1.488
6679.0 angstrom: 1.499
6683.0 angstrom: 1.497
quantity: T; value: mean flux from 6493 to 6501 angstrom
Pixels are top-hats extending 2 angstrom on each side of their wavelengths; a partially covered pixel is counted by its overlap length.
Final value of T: 1.45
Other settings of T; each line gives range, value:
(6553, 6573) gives 2.52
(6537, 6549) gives 1.7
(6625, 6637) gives 1.59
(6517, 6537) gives 1.58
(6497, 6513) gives 1.52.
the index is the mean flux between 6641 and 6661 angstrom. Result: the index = 1.53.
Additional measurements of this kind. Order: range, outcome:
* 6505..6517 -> 1.56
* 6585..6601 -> 1.72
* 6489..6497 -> 1.46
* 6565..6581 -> 2.06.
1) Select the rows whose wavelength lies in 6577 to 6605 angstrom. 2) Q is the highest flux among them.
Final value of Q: 2.172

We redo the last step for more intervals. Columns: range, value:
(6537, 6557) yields 2.1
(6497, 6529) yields 1.579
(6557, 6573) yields 3.155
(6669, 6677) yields 1.488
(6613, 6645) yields 1.595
